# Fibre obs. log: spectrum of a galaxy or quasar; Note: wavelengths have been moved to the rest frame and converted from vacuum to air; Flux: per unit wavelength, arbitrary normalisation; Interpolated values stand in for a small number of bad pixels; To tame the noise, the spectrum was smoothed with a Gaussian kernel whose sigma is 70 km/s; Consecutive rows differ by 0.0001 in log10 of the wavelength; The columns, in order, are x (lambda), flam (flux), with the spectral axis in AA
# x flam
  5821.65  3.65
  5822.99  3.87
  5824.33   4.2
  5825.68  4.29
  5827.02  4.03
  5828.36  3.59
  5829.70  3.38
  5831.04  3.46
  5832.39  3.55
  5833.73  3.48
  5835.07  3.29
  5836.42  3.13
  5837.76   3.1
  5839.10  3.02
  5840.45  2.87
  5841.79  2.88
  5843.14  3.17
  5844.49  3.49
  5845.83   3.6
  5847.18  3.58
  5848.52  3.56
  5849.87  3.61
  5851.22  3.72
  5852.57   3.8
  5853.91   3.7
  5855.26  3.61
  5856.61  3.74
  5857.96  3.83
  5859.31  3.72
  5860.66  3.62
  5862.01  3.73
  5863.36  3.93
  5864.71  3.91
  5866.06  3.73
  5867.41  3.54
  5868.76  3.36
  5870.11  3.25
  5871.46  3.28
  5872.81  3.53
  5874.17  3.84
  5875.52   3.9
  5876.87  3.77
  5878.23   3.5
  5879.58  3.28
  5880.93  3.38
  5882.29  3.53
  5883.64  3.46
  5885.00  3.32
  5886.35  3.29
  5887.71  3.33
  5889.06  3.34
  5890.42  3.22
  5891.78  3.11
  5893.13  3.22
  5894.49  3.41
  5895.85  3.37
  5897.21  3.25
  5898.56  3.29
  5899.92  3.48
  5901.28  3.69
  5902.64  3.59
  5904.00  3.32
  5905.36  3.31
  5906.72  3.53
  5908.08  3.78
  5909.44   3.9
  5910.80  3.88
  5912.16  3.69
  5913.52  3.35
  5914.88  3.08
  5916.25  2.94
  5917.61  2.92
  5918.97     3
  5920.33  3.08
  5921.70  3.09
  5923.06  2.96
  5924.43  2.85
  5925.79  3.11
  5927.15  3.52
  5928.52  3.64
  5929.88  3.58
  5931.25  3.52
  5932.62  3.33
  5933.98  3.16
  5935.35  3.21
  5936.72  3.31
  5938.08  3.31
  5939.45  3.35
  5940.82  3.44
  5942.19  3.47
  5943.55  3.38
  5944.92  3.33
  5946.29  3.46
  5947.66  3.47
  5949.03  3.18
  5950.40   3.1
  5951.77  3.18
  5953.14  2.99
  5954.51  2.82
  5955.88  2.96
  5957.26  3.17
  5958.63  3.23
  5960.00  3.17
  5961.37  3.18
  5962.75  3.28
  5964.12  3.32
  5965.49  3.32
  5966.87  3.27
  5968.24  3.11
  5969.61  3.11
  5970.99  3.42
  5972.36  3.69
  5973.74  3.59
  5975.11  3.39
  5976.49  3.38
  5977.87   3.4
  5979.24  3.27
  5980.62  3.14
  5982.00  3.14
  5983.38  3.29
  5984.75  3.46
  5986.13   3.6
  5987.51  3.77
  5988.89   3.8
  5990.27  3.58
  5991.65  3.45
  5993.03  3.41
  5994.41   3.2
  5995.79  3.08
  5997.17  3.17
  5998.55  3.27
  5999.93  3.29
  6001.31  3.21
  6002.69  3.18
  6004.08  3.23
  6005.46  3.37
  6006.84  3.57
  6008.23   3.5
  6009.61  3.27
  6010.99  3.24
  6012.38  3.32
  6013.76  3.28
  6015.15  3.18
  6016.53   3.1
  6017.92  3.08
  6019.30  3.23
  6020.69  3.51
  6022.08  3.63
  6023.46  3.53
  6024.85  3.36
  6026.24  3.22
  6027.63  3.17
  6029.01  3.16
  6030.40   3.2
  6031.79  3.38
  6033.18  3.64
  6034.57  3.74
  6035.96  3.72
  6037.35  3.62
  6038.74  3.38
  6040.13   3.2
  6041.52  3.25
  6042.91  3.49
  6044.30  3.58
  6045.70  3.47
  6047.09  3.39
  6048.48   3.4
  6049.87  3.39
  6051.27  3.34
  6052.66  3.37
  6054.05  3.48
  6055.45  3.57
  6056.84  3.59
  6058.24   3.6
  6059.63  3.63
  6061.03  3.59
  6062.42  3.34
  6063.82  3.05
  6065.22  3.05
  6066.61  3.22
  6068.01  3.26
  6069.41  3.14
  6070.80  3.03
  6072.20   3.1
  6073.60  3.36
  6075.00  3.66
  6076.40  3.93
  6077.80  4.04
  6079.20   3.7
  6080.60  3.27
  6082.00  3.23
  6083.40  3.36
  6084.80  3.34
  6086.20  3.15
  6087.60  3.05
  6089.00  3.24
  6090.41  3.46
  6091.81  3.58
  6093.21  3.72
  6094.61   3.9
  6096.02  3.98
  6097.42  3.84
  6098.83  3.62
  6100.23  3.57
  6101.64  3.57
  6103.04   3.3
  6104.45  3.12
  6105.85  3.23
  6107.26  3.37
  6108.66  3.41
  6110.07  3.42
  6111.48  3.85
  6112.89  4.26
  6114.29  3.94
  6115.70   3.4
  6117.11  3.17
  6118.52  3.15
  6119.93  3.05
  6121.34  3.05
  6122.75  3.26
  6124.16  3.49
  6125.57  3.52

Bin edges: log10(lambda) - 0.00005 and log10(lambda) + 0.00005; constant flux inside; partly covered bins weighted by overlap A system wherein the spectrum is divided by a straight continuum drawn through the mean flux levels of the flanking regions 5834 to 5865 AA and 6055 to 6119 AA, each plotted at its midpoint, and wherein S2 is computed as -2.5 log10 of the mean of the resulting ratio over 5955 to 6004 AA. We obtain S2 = 0.05 mag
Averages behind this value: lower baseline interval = 3.5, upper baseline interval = 3.47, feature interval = 3.32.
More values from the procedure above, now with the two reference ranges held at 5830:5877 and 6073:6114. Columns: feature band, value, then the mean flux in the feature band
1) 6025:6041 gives 0.04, 3.4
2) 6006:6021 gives 0.08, 3.29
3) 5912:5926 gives 0.15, 3.07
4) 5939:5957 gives 0.09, 3.24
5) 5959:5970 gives 0.10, 3.23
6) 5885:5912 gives 0.03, 3.44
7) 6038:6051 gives 0.04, 3.39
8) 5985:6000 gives 0.03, 3.43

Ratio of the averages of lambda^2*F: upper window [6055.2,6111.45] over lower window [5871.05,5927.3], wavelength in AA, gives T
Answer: 1.09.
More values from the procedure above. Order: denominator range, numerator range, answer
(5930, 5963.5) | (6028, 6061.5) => 1.10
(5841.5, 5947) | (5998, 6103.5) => 1.04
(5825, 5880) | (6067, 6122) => 1.06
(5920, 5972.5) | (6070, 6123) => 1.12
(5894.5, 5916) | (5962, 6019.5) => 0.98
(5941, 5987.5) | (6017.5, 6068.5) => 1.06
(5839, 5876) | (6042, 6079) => 1.03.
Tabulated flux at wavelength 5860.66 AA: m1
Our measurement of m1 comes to 3.62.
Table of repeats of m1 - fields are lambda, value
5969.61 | 3.11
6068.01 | 3.26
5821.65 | 3.65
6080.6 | 3.27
